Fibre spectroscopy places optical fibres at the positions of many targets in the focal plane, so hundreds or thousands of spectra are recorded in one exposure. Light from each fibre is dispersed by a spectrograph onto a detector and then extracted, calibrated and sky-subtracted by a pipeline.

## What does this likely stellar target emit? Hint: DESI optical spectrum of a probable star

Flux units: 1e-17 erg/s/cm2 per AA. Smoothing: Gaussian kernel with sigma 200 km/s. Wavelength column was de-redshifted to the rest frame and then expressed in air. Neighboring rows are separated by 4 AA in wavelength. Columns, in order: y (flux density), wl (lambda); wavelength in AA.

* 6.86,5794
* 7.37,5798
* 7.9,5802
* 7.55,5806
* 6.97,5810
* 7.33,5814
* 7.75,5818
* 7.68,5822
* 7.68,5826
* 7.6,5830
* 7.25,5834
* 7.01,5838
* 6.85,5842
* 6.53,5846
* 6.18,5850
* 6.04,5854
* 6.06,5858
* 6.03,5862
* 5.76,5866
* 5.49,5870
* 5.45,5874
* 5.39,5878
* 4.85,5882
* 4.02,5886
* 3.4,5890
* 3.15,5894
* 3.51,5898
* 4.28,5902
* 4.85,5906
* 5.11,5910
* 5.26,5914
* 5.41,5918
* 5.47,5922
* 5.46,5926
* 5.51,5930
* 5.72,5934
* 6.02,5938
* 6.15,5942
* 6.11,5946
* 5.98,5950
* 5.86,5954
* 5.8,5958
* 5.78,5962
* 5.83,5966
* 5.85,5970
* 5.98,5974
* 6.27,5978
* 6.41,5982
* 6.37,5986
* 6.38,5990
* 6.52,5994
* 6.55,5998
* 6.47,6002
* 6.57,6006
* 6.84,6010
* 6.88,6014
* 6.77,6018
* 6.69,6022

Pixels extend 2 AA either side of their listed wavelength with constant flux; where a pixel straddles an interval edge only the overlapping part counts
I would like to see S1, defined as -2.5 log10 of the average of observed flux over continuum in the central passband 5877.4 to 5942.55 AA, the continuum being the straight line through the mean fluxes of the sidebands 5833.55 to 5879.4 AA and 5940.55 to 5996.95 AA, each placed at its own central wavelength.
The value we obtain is 0.25 mag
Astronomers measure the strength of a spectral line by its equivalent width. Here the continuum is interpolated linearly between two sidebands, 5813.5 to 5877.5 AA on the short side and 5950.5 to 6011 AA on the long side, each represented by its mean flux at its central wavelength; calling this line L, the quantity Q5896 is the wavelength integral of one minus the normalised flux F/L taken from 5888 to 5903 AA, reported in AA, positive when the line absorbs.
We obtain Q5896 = 6.80 AA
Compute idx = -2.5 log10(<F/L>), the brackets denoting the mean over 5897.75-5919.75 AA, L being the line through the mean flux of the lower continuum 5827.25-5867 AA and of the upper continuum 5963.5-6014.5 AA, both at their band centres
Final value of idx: 0.320 mag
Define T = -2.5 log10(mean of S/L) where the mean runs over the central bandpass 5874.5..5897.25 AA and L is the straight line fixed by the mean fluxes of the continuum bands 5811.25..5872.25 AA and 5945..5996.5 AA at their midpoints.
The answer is 0.48 mag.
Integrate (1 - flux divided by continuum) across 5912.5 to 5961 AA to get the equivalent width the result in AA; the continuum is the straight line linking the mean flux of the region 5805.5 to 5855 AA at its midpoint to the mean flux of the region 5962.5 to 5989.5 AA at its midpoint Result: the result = 4.9 AA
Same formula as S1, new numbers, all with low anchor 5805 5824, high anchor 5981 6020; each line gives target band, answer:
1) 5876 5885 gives 0.388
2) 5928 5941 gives 0.190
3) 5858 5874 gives 0.244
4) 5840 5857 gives 0.145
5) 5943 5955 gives 0.138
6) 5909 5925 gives 0.290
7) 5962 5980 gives 0.130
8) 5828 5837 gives -0.002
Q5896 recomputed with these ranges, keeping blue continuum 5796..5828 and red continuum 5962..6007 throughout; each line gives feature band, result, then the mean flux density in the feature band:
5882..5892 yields 4.4 AA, 3.94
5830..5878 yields 6.4 AA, 6.26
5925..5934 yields 1.5 AA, 5.54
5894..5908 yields 5.7 AA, 4.06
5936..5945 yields 0.7 AA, 6.09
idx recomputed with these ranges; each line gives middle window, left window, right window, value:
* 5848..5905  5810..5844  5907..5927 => 0.25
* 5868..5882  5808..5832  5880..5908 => -0.10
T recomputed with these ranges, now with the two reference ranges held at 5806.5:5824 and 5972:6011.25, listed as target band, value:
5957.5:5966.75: 0.14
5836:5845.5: 0.07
